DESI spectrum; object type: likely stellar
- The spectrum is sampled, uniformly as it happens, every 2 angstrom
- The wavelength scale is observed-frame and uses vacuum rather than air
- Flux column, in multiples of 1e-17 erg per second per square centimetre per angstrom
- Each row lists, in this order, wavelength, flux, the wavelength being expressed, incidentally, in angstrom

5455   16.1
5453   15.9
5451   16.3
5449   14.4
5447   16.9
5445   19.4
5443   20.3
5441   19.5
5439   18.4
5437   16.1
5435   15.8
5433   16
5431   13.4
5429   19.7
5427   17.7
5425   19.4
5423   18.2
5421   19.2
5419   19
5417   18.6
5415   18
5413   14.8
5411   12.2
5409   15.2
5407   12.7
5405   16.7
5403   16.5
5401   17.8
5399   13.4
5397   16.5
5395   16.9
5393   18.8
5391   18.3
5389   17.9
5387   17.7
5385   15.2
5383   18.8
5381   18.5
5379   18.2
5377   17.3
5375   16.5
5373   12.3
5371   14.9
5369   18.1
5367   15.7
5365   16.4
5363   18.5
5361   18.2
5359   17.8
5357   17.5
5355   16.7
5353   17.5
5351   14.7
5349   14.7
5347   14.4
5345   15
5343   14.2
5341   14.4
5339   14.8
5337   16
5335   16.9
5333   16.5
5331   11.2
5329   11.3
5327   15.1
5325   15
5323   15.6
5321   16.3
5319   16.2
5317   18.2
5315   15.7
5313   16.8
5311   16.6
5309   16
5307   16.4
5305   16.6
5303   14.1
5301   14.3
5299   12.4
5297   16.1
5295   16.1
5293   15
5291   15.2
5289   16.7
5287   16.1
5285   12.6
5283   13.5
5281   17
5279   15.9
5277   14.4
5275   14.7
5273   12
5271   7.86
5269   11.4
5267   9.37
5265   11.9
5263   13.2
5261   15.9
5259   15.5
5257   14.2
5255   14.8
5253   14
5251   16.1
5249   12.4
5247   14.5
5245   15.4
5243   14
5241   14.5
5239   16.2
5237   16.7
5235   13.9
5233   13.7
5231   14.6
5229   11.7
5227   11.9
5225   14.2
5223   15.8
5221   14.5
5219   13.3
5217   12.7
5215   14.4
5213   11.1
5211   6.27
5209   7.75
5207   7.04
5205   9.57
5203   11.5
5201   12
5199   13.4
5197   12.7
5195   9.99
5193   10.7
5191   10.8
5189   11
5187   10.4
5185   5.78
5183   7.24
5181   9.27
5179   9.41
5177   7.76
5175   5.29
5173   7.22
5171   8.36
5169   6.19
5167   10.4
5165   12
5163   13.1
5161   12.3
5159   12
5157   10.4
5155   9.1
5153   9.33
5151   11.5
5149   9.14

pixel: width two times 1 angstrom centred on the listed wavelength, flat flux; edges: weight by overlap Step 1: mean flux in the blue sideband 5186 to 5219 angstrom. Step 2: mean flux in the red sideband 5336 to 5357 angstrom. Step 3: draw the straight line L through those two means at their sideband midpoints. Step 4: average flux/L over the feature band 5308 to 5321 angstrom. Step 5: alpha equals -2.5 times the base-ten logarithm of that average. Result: -0.16 mag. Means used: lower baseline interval 10.8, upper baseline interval 15.3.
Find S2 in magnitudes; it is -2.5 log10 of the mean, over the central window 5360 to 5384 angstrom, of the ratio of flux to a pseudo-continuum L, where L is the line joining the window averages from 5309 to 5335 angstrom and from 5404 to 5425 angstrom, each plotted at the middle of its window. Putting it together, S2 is -0.06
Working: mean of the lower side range 15.5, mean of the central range 16.9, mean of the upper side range 16.6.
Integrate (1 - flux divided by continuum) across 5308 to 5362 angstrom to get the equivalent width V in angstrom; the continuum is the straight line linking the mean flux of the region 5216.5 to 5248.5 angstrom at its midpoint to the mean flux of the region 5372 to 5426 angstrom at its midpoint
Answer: 0.5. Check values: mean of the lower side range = 14.2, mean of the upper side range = 16.8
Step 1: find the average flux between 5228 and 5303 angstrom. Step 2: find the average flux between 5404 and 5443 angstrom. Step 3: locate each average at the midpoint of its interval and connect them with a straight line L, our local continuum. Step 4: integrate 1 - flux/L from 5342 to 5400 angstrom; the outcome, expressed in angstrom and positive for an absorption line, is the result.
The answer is -2.0 angstrom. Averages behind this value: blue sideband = 14.2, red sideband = 17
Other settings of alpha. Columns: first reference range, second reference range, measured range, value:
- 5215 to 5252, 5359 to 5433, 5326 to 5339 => 0.09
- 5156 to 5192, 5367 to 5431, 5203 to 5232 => -0.09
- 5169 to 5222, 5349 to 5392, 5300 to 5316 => -0.10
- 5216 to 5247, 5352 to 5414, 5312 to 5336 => 0.02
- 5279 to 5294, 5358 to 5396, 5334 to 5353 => 0.09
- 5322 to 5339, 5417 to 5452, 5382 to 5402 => -0.04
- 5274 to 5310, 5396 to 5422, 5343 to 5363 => -0.04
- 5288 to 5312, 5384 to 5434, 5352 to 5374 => -0.03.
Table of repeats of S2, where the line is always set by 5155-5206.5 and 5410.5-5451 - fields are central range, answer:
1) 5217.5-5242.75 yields -0.24 mag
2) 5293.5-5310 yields -0.13 mag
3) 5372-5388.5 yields -0.06 mag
